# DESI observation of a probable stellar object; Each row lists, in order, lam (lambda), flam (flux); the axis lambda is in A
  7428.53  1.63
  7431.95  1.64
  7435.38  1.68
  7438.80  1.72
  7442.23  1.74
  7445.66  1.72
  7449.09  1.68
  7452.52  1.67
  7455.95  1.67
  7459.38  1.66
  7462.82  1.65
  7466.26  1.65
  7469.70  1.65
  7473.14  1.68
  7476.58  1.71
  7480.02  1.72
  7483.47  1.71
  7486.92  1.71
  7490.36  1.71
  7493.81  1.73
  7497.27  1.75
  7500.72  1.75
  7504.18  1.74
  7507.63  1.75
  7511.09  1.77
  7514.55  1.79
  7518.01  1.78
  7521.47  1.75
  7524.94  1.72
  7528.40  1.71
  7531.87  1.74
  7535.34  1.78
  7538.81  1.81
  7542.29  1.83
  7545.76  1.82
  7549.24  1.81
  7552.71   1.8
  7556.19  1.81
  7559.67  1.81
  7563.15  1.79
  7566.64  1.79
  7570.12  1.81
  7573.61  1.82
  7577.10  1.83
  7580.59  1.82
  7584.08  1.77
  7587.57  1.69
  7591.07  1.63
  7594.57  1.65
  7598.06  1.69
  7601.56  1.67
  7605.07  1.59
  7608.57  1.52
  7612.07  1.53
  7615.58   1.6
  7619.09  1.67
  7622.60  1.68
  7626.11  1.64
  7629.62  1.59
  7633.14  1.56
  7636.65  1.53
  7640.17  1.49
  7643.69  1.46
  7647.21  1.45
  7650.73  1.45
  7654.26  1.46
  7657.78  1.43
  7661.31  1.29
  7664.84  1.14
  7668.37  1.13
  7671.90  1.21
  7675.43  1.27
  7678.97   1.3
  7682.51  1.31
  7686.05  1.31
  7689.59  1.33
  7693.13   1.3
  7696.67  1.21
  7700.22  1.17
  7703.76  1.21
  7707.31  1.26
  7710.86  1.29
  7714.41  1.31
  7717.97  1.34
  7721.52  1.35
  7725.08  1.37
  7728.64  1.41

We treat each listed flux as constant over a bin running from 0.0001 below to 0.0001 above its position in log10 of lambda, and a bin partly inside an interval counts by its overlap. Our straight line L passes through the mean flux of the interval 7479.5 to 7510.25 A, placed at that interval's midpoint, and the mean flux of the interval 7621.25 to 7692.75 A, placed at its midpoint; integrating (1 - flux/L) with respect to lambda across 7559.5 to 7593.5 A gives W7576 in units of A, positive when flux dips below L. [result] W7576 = -4.5 A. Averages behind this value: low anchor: 1.73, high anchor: 1.4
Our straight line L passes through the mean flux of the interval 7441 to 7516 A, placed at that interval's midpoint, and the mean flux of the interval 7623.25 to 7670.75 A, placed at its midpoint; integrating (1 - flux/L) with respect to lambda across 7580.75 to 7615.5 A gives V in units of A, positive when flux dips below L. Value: -2.96 A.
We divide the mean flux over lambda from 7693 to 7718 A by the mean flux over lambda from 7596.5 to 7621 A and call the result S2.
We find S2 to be 0.78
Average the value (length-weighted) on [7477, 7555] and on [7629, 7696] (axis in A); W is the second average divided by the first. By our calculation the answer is 0.78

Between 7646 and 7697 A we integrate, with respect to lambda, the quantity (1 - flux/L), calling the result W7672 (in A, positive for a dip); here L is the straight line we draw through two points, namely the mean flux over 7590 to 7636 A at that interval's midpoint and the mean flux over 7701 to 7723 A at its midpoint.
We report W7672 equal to 4.10 A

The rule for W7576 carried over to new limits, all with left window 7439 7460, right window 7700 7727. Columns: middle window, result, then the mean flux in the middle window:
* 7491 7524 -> -3.0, 1.75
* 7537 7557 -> -3.5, 1.81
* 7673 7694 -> 0.6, 1.3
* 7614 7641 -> -3.3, 1.6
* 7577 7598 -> -3.3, 1.72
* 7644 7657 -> -0.6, 1.45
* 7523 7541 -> -2.1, 1.75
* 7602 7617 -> -1.2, 1.57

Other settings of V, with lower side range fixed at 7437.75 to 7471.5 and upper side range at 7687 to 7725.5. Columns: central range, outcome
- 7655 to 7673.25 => 1.3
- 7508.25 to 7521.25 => -1.5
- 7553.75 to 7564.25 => -2.0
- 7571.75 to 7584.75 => -2.9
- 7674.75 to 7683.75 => 0.2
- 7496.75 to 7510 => -1.2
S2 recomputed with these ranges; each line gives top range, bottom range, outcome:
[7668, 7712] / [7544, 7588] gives 0.70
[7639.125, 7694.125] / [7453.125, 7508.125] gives 0.78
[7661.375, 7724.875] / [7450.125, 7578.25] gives 0.72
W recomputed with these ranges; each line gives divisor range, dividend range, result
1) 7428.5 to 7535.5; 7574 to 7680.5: 0.89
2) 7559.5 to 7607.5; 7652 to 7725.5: 0.74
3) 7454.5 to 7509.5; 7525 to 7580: 1.05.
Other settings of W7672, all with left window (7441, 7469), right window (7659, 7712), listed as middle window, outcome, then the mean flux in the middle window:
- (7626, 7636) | -1.7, 1.58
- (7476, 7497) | -1.3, 1.72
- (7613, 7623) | -1.9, 1.64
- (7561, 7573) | -2.7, 1.8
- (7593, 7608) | -2.5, 1.64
